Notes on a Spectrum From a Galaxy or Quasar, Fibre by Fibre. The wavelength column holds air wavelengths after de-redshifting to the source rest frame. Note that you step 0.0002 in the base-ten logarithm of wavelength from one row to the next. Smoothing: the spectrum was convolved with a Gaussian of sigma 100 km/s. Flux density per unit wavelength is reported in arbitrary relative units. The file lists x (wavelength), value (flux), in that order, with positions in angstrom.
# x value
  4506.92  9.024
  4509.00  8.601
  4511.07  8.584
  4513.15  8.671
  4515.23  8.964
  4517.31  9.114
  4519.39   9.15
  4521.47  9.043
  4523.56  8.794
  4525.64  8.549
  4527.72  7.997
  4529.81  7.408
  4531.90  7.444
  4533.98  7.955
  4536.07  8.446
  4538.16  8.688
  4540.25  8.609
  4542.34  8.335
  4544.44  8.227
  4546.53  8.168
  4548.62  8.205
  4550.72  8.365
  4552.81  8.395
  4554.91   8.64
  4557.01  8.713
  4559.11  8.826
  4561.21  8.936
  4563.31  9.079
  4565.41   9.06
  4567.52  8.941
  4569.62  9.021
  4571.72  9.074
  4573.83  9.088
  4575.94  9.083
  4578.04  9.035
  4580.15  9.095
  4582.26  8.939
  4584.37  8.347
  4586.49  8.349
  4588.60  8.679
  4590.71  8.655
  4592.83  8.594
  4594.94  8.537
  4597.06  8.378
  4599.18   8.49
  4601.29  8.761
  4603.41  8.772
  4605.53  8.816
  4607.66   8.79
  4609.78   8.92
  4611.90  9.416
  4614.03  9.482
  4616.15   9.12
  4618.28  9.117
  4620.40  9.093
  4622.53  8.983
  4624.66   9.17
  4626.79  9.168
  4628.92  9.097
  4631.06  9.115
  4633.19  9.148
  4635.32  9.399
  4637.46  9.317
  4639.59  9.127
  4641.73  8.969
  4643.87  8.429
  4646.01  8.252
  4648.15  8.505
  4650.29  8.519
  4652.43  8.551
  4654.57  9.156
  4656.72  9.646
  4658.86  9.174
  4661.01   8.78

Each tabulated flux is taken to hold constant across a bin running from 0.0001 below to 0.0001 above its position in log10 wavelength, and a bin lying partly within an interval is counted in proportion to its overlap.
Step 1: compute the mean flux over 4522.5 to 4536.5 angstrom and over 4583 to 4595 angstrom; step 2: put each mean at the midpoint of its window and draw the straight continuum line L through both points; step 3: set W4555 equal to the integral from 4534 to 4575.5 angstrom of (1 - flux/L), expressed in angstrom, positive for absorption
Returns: -2.0 angstrom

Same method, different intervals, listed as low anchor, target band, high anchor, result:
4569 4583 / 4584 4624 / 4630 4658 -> 0.8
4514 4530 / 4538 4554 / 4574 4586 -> 0.8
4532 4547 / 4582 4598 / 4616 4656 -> 0.2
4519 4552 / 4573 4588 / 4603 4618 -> -0.1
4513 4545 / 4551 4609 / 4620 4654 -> -0.7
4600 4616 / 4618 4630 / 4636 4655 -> -0.3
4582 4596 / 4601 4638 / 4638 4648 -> -1.9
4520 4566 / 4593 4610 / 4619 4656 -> 0.2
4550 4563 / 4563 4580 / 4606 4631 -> -0.5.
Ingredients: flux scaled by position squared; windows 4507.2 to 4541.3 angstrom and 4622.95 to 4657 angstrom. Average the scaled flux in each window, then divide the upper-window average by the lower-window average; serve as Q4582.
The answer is 1.11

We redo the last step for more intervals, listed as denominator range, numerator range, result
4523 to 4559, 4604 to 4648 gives 1.13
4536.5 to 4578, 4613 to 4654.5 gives 1.07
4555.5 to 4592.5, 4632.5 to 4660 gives 1.04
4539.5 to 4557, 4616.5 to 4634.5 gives 1.12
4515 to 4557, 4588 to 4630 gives 1.09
